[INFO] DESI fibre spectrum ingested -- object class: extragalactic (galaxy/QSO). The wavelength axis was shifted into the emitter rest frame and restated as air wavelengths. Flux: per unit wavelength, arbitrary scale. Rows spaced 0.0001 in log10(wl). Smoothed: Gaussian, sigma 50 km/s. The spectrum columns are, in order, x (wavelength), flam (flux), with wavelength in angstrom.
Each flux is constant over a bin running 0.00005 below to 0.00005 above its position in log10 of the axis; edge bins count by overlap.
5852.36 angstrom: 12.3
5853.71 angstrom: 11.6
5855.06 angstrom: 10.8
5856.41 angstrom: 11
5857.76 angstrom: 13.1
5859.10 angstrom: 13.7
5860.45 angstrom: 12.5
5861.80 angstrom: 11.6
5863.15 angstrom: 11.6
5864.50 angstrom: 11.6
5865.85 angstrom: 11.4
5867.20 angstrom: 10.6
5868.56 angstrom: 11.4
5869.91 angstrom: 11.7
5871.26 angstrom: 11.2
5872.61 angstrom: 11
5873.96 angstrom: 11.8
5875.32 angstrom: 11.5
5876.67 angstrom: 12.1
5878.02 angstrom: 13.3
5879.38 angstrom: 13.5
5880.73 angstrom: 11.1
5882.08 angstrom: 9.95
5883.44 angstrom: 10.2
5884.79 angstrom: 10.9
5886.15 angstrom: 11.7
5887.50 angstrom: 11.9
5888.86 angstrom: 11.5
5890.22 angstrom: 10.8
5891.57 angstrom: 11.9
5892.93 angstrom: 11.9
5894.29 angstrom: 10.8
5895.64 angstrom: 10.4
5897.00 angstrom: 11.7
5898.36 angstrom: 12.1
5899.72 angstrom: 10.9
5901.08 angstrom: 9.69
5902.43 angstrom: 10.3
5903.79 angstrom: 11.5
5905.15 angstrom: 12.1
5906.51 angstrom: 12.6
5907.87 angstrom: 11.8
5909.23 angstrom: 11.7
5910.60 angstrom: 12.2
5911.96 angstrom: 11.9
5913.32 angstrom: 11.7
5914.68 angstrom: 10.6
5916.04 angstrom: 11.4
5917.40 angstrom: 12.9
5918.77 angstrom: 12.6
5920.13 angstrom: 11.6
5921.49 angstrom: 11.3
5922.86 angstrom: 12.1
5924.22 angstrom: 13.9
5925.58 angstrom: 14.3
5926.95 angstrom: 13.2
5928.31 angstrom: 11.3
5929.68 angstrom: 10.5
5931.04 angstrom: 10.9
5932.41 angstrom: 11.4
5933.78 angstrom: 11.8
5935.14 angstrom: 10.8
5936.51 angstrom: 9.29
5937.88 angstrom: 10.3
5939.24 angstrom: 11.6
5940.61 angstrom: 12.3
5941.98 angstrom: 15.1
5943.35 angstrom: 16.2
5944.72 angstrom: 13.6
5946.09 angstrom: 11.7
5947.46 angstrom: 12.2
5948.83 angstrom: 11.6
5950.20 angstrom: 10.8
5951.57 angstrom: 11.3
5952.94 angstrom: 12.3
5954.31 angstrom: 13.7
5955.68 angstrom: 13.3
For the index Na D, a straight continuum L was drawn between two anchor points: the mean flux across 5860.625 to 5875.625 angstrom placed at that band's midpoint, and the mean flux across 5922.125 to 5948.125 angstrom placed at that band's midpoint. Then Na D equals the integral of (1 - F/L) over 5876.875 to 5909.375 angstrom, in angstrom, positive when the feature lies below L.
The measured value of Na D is 0.8 angstrom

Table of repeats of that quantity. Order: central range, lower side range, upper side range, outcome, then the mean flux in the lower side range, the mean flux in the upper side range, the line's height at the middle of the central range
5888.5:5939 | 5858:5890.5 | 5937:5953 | 2.1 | 11.6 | 12.4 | 12.1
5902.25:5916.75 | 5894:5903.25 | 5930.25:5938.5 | -1.1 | 10.9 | 10.7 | 10.8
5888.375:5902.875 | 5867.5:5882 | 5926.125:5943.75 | 0.8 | 11.7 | 11.8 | 11.8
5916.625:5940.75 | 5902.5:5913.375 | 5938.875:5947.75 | 1.8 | 11.9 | 13.3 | 12.7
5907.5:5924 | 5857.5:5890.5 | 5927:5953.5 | -0.1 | 11.7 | 11.9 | 11.8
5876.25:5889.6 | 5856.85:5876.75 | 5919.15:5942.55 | 0.2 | 11.8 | 11.9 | 11.8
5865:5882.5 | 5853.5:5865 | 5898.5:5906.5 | 0.1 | 12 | 11.1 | 11.7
